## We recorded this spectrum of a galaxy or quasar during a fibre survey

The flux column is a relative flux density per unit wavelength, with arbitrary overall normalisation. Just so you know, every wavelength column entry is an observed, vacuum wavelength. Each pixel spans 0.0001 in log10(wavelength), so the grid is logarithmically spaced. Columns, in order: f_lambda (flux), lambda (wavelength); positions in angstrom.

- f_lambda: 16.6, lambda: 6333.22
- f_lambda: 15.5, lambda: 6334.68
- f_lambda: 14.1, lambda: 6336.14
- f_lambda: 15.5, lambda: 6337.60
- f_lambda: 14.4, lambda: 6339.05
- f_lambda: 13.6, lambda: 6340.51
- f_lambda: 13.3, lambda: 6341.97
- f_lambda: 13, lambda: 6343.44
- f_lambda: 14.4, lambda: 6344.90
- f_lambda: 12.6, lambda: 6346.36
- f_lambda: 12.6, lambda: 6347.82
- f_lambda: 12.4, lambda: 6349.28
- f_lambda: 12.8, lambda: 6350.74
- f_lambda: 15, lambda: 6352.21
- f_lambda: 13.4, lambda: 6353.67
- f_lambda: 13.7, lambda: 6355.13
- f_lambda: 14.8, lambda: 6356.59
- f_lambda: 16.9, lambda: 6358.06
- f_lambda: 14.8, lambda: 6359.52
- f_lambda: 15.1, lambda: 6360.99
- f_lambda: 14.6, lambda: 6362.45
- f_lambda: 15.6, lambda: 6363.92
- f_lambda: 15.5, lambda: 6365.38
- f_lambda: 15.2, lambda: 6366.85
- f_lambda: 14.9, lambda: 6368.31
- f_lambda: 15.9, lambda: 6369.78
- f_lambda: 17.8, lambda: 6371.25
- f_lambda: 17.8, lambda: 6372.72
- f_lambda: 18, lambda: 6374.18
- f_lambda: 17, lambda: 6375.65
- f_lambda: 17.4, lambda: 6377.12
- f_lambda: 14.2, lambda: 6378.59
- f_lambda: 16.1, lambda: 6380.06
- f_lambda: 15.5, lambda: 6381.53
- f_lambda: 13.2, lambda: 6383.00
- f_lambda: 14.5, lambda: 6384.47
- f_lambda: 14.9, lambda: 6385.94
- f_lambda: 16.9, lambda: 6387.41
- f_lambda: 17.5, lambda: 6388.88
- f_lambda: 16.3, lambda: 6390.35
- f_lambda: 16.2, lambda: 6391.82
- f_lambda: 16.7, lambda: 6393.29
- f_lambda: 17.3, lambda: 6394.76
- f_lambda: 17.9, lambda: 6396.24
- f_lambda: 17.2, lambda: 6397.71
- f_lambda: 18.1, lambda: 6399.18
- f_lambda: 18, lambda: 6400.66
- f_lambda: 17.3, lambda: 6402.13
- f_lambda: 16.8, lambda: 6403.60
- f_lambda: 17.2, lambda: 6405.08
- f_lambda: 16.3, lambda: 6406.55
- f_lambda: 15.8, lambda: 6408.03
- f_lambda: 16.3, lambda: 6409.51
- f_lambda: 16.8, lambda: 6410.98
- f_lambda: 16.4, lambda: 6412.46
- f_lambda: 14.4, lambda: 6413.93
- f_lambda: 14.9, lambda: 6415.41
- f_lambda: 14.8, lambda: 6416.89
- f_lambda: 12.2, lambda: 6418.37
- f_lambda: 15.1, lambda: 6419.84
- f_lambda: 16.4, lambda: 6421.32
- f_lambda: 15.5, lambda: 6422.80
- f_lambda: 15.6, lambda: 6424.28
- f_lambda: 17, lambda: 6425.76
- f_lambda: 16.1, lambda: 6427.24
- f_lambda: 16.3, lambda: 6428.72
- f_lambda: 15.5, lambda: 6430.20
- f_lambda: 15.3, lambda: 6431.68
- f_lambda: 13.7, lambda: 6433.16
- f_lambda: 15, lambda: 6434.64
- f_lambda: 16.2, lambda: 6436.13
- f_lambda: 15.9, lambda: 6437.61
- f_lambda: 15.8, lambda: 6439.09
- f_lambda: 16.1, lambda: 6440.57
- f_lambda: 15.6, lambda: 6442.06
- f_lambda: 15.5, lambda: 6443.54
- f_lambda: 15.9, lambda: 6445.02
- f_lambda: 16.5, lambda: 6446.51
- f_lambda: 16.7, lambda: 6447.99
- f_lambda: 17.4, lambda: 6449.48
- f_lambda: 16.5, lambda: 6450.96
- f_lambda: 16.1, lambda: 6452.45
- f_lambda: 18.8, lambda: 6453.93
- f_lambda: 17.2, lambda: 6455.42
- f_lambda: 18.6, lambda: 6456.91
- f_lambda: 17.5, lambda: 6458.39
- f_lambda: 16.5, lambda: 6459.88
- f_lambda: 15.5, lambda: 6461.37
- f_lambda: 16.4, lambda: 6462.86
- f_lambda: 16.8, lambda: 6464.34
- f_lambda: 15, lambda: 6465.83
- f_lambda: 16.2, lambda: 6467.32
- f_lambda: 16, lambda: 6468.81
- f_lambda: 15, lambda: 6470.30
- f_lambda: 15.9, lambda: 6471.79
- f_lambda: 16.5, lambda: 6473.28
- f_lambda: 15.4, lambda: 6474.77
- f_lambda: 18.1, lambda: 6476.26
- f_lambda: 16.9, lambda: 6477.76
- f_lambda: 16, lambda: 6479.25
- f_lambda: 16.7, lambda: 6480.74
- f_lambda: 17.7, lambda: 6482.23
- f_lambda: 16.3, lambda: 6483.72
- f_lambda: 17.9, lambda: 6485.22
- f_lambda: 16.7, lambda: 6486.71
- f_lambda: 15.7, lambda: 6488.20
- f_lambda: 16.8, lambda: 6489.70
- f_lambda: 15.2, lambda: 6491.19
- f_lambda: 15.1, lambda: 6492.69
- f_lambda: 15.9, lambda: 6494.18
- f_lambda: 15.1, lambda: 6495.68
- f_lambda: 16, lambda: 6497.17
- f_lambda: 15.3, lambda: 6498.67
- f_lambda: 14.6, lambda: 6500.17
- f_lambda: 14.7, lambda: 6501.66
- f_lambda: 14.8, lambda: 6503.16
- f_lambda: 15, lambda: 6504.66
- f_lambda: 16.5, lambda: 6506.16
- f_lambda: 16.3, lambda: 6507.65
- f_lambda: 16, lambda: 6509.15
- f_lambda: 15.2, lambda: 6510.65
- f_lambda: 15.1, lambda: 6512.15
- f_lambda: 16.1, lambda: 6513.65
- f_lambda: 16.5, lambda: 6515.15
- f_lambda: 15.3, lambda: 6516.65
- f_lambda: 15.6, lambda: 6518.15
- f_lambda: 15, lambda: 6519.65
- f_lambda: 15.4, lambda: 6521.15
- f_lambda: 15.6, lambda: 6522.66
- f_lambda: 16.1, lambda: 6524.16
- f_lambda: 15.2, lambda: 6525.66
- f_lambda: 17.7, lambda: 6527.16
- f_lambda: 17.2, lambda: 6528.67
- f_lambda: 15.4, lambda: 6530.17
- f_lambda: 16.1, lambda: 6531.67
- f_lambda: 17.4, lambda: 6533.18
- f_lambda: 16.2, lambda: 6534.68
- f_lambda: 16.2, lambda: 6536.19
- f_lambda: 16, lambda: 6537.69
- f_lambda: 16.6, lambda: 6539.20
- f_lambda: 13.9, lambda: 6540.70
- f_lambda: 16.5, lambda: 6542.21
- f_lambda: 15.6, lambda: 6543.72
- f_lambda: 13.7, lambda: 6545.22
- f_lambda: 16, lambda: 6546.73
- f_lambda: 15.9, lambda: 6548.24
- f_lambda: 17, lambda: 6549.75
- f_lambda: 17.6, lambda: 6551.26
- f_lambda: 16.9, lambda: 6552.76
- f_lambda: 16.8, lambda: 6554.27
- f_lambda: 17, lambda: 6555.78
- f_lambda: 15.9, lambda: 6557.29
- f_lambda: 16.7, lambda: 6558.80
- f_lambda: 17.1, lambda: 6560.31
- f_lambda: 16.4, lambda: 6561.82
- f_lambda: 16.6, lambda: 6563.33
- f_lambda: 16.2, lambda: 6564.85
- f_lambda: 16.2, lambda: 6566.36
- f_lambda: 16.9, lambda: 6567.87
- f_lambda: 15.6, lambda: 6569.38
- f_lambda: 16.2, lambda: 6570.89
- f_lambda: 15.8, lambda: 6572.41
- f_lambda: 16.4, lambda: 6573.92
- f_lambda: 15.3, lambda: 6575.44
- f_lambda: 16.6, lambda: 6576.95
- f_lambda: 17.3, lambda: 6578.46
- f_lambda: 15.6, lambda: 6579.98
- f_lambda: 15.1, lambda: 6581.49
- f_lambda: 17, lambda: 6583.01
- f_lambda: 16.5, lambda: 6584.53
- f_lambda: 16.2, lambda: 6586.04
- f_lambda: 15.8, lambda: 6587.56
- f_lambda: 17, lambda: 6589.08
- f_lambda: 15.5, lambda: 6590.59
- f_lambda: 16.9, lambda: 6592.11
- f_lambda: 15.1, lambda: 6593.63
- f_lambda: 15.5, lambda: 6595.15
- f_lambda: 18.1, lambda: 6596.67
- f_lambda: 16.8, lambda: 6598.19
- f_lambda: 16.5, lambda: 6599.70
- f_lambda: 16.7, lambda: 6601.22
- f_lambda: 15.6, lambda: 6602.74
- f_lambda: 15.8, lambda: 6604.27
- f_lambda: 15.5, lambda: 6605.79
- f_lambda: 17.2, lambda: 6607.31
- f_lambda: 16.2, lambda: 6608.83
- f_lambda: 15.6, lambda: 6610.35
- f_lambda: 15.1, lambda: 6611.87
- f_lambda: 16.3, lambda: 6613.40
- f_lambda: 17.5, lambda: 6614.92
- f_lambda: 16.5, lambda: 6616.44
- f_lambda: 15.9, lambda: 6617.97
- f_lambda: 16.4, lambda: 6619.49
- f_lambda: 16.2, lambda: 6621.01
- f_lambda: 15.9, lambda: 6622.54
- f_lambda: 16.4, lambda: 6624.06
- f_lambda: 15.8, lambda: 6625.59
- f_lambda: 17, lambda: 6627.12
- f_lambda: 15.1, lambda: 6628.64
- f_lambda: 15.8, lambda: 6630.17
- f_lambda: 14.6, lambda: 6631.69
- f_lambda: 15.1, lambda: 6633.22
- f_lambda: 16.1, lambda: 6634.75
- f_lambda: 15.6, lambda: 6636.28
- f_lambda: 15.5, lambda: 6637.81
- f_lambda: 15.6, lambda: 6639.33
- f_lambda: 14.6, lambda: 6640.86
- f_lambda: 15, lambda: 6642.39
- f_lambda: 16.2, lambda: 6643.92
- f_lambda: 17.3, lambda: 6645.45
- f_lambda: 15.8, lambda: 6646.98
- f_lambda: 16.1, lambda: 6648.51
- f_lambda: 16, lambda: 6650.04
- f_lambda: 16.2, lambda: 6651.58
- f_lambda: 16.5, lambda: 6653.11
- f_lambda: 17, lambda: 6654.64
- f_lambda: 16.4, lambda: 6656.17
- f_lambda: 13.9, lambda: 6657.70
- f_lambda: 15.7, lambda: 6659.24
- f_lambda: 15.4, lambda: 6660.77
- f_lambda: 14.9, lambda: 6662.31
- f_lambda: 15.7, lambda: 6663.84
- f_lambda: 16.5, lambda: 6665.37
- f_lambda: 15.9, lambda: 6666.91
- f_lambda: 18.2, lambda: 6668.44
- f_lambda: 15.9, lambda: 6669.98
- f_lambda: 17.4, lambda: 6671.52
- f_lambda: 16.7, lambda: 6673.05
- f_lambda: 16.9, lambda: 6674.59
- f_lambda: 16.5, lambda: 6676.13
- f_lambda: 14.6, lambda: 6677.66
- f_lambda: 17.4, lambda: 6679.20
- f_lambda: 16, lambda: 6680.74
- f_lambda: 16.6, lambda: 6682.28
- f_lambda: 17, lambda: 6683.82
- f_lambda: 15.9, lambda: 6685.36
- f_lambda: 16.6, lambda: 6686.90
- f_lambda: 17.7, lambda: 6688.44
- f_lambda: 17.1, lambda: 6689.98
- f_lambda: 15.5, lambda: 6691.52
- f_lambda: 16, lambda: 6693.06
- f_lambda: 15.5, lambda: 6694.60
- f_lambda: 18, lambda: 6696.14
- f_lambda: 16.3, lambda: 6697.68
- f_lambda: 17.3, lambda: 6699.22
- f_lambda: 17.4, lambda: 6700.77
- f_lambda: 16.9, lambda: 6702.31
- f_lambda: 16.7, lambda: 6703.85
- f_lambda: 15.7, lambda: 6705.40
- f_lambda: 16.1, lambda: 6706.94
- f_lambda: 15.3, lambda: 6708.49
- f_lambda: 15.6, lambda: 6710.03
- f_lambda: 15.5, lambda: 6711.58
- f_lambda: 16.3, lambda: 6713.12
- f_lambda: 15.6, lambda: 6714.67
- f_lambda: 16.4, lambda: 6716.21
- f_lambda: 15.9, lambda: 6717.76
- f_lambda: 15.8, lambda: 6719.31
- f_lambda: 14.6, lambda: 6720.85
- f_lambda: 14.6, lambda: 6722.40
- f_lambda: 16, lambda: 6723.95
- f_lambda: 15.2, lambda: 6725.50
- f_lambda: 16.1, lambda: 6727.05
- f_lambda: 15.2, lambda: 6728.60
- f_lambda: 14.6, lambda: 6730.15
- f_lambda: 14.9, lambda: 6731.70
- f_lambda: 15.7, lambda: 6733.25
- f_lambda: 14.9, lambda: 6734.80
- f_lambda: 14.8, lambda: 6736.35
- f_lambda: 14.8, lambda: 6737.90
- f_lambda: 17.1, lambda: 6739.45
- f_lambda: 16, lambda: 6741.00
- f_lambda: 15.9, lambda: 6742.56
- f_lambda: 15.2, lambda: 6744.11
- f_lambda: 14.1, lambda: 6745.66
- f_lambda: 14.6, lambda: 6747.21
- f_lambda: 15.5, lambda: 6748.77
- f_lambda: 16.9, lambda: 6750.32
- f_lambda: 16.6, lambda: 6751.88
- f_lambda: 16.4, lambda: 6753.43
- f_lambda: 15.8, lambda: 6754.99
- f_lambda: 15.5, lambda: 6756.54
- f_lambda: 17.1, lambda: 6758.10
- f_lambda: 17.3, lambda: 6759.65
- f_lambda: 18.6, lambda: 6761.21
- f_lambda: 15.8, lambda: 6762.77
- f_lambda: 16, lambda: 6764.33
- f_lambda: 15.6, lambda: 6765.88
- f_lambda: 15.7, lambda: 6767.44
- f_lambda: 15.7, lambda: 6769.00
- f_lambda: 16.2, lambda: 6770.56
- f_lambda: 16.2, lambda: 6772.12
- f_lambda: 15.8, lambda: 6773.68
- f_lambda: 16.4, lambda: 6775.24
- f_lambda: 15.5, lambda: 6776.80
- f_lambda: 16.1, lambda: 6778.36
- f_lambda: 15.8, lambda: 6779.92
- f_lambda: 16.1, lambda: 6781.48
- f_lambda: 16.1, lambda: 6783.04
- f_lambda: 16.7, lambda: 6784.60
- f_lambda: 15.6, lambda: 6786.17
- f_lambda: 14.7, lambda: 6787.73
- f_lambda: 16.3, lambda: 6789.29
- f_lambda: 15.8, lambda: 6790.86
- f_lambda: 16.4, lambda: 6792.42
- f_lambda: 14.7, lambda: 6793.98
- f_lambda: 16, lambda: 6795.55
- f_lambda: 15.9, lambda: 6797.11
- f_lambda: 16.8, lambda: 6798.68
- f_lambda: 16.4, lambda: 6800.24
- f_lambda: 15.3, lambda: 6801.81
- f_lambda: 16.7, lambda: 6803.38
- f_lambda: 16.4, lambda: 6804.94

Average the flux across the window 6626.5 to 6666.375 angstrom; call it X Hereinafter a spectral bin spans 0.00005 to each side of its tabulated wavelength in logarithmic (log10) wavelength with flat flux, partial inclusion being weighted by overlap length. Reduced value 15.8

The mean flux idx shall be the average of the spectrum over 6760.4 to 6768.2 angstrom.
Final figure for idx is 16.3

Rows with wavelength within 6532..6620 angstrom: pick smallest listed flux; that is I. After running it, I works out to 13.7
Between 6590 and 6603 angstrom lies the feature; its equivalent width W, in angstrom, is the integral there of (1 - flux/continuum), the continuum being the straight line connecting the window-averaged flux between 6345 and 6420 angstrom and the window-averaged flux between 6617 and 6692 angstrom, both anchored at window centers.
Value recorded -0.3 angstrom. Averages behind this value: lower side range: 15.7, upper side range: 16.1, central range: 16.3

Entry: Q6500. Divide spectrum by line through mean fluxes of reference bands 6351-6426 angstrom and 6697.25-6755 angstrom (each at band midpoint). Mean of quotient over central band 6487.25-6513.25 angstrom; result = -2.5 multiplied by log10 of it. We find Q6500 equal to 0.02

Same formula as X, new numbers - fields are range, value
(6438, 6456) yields 16.5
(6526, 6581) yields 16.3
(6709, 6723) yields 15.6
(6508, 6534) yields 15.9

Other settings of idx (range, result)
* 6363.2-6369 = 15.3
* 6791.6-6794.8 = 15.6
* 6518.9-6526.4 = 15.5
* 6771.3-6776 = 16.1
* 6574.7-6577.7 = 16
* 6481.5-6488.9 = 16.9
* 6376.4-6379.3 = 15.8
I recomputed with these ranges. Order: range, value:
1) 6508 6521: 15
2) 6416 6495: 12.2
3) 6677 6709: 14.6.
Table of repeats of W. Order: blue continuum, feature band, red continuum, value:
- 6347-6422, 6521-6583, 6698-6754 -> -1.89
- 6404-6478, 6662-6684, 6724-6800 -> -0.72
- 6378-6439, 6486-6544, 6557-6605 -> 1.30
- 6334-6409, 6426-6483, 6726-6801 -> -2.53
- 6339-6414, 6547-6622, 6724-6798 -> -2.88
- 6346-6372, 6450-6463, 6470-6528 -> -1.25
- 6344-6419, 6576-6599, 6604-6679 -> -0.56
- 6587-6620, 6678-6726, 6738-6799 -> -0.30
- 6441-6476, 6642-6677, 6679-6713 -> 0.54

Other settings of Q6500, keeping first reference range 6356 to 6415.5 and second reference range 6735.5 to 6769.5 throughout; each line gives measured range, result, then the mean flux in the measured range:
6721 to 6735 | 0.05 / 15.2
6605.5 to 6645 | 0.01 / 15.9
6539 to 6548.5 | 0.05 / 15.4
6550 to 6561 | -0.05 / 16.9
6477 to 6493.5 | -0.02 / 16.5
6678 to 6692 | -0.04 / 16.6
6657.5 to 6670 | 0.01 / 15.9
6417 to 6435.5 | 0.06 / 15.3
